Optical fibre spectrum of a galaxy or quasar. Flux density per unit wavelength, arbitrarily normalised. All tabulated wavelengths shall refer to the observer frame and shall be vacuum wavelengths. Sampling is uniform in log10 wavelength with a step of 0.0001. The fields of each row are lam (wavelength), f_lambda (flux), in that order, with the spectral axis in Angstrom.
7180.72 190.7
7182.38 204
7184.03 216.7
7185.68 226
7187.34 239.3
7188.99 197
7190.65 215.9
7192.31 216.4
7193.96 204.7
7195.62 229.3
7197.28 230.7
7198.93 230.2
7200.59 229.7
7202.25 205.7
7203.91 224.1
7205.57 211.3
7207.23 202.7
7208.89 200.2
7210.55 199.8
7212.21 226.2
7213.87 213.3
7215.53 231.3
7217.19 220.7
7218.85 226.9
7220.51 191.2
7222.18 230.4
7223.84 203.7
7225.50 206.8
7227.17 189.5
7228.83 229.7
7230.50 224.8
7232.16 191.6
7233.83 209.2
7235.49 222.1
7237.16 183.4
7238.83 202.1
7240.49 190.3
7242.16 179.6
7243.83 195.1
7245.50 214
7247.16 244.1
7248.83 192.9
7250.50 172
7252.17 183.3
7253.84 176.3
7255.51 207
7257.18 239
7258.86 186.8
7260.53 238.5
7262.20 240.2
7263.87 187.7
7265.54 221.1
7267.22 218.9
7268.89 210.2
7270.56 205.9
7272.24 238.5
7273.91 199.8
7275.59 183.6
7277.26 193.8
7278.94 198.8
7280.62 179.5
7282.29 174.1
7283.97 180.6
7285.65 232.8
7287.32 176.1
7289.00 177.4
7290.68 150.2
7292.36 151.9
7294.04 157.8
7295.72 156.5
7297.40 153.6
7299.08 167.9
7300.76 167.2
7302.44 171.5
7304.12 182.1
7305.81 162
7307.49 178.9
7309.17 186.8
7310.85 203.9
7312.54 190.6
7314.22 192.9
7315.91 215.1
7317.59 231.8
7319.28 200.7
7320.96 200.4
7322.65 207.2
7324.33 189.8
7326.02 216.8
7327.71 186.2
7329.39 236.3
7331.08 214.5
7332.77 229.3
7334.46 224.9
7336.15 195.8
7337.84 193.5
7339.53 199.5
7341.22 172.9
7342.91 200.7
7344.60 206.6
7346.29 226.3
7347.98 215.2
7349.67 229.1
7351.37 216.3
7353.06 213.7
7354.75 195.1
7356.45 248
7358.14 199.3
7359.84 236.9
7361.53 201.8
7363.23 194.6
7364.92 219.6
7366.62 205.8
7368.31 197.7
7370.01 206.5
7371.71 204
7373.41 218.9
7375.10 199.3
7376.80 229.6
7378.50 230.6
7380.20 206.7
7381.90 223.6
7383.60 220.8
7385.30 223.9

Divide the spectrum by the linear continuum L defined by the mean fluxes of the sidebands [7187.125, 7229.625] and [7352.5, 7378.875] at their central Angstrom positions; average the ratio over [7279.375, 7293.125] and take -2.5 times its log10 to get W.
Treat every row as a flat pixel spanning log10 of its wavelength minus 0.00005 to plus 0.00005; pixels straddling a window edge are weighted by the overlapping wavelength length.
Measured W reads 0.195 mag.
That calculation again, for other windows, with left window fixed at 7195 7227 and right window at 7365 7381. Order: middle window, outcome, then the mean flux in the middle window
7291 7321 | 0.18 mag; 181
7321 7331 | 0.03 mag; 207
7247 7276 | 0.04 mag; 208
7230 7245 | 0.08 mag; 200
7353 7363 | -0.01 mag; 215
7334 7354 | 0.02 mag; 208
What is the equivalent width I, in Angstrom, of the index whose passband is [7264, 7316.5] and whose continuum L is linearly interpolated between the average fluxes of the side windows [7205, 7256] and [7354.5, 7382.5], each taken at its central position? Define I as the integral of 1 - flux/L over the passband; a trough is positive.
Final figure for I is 5.6 Angstrom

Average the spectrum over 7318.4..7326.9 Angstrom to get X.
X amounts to 203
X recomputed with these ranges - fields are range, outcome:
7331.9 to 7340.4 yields 208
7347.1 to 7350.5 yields 222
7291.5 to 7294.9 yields 155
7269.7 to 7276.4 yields 207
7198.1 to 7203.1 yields 222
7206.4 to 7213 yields 207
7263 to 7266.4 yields 205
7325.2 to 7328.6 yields 202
